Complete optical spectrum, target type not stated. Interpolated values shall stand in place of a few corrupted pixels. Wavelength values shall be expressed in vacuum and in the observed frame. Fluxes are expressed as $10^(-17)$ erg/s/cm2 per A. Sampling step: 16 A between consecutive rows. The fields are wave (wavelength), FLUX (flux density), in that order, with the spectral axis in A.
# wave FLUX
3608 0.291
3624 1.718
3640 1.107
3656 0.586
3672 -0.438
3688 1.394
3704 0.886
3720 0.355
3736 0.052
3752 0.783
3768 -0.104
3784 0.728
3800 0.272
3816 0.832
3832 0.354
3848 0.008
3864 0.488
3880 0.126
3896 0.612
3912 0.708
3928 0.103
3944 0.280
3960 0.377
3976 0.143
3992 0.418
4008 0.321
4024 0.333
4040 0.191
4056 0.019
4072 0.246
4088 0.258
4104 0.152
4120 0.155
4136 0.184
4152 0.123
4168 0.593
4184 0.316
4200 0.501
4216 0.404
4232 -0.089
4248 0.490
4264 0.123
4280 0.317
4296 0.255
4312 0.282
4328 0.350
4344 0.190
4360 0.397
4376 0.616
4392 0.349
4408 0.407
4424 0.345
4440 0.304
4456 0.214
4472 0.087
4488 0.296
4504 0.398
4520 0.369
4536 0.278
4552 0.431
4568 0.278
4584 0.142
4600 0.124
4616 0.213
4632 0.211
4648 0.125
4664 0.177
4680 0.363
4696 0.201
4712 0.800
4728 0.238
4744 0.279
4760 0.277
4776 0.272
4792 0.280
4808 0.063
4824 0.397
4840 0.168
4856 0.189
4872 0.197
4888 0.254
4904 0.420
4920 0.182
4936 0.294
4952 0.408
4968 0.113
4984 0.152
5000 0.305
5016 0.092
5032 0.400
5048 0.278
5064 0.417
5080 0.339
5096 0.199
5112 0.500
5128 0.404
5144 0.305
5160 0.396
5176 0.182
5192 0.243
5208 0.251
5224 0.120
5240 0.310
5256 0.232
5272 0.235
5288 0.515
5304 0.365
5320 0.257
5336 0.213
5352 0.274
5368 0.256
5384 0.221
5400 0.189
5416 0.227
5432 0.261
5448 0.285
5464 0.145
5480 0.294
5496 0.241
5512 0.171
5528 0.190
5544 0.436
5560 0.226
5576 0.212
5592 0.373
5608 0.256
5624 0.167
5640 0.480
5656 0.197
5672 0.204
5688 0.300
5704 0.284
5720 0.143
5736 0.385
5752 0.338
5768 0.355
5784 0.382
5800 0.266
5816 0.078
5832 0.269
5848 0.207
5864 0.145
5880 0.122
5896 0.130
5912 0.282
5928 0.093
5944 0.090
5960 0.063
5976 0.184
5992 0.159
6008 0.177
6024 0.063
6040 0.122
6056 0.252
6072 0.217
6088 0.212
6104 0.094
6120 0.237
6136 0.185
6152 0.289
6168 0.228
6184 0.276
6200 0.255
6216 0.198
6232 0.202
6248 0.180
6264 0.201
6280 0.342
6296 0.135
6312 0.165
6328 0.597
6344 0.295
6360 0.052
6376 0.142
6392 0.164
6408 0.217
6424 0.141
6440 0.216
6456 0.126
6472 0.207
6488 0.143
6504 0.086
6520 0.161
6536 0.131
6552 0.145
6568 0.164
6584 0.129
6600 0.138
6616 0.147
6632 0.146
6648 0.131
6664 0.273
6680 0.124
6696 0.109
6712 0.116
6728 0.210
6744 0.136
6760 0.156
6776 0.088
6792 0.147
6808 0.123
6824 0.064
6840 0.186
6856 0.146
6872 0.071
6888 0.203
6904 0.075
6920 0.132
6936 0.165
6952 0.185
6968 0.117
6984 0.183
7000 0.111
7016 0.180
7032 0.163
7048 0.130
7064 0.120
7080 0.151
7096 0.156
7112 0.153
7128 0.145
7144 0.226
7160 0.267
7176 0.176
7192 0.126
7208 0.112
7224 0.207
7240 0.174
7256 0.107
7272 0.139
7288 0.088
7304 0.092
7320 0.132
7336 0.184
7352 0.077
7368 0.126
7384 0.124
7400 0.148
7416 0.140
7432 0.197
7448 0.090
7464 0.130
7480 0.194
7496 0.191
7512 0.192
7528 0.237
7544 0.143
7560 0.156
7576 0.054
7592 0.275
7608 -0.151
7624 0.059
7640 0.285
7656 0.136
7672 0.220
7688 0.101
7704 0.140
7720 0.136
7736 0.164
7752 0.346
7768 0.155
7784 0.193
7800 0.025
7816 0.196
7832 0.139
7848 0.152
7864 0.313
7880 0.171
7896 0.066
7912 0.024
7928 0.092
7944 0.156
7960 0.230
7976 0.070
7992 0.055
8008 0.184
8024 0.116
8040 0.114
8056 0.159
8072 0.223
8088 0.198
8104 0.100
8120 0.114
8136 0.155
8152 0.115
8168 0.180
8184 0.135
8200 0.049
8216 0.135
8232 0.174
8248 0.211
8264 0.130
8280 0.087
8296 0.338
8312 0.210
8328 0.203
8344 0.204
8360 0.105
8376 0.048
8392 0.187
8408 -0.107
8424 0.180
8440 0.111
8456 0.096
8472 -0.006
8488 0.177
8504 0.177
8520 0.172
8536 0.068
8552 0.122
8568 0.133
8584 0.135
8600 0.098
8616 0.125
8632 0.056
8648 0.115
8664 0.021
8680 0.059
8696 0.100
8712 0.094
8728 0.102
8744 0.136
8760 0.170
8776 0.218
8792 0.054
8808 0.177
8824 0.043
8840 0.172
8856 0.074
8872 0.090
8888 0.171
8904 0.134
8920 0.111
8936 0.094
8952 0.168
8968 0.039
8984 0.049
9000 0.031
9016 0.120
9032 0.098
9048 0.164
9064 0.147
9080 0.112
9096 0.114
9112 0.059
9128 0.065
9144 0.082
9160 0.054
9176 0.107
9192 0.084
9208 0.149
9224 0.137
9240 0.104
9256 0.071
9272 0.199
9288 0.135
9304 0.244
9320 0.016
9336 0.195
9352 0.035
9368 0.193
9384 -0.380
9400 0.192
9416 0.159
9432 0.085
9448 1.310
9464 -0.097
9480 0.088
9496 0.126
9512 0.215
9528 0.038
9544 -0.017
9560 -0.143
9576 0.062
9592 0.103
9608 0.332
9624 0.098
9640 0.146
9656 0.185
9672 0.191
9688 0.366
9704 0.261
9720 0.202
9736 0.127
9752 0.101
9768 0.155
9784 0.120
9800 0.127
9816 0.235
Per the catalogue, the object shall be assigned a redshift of 0.265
